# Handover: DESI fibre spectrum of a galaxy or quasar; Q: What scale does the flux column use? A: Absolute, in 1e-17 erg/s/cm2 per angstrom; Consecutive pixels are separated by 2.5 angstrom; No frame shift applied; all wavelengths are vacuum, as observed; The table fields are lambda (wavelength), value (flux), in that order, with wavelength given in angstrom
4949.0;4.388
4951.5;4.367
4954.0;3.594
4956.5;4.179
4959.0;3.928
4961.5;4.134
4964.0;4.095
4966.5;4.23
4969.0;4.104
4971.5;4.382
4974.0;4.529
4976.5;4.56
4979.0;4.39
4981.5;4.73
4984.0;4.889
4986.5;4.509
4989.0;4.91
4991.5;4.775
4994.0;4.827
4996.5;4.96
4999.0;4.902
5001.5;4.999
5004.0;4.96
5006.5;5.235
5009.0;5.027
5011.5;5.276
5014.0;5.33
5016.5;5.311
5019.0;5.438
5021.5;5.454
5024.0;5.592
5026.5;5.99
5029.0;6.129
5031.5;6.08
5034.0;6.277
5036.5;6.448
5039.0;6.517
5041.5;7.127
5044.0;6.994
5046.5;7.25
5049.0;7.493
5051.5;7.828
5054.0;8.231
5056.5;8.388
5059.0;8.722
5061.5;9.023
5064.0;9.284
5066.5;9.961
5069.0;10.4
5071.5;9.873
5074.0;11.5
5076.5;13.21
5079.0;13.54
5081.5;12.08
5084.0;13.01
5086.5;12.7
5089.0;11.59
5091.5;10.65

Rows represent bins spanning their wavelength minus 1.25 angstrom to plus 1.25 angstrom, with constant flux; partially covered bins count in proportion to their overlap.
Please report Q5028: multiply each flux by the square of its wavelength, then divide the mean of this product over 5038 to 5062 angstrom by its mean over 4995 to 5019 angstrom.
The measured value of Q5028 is 1.5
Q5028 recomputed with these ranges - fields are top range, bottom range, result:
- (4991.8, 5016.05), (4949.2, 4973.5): 1.24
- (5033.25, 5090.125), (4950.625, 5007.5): 2.17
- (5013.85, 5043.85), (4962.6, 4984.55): 1.40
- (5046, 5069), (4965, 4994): 1.95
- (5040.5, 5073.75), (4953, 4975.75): 2.15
